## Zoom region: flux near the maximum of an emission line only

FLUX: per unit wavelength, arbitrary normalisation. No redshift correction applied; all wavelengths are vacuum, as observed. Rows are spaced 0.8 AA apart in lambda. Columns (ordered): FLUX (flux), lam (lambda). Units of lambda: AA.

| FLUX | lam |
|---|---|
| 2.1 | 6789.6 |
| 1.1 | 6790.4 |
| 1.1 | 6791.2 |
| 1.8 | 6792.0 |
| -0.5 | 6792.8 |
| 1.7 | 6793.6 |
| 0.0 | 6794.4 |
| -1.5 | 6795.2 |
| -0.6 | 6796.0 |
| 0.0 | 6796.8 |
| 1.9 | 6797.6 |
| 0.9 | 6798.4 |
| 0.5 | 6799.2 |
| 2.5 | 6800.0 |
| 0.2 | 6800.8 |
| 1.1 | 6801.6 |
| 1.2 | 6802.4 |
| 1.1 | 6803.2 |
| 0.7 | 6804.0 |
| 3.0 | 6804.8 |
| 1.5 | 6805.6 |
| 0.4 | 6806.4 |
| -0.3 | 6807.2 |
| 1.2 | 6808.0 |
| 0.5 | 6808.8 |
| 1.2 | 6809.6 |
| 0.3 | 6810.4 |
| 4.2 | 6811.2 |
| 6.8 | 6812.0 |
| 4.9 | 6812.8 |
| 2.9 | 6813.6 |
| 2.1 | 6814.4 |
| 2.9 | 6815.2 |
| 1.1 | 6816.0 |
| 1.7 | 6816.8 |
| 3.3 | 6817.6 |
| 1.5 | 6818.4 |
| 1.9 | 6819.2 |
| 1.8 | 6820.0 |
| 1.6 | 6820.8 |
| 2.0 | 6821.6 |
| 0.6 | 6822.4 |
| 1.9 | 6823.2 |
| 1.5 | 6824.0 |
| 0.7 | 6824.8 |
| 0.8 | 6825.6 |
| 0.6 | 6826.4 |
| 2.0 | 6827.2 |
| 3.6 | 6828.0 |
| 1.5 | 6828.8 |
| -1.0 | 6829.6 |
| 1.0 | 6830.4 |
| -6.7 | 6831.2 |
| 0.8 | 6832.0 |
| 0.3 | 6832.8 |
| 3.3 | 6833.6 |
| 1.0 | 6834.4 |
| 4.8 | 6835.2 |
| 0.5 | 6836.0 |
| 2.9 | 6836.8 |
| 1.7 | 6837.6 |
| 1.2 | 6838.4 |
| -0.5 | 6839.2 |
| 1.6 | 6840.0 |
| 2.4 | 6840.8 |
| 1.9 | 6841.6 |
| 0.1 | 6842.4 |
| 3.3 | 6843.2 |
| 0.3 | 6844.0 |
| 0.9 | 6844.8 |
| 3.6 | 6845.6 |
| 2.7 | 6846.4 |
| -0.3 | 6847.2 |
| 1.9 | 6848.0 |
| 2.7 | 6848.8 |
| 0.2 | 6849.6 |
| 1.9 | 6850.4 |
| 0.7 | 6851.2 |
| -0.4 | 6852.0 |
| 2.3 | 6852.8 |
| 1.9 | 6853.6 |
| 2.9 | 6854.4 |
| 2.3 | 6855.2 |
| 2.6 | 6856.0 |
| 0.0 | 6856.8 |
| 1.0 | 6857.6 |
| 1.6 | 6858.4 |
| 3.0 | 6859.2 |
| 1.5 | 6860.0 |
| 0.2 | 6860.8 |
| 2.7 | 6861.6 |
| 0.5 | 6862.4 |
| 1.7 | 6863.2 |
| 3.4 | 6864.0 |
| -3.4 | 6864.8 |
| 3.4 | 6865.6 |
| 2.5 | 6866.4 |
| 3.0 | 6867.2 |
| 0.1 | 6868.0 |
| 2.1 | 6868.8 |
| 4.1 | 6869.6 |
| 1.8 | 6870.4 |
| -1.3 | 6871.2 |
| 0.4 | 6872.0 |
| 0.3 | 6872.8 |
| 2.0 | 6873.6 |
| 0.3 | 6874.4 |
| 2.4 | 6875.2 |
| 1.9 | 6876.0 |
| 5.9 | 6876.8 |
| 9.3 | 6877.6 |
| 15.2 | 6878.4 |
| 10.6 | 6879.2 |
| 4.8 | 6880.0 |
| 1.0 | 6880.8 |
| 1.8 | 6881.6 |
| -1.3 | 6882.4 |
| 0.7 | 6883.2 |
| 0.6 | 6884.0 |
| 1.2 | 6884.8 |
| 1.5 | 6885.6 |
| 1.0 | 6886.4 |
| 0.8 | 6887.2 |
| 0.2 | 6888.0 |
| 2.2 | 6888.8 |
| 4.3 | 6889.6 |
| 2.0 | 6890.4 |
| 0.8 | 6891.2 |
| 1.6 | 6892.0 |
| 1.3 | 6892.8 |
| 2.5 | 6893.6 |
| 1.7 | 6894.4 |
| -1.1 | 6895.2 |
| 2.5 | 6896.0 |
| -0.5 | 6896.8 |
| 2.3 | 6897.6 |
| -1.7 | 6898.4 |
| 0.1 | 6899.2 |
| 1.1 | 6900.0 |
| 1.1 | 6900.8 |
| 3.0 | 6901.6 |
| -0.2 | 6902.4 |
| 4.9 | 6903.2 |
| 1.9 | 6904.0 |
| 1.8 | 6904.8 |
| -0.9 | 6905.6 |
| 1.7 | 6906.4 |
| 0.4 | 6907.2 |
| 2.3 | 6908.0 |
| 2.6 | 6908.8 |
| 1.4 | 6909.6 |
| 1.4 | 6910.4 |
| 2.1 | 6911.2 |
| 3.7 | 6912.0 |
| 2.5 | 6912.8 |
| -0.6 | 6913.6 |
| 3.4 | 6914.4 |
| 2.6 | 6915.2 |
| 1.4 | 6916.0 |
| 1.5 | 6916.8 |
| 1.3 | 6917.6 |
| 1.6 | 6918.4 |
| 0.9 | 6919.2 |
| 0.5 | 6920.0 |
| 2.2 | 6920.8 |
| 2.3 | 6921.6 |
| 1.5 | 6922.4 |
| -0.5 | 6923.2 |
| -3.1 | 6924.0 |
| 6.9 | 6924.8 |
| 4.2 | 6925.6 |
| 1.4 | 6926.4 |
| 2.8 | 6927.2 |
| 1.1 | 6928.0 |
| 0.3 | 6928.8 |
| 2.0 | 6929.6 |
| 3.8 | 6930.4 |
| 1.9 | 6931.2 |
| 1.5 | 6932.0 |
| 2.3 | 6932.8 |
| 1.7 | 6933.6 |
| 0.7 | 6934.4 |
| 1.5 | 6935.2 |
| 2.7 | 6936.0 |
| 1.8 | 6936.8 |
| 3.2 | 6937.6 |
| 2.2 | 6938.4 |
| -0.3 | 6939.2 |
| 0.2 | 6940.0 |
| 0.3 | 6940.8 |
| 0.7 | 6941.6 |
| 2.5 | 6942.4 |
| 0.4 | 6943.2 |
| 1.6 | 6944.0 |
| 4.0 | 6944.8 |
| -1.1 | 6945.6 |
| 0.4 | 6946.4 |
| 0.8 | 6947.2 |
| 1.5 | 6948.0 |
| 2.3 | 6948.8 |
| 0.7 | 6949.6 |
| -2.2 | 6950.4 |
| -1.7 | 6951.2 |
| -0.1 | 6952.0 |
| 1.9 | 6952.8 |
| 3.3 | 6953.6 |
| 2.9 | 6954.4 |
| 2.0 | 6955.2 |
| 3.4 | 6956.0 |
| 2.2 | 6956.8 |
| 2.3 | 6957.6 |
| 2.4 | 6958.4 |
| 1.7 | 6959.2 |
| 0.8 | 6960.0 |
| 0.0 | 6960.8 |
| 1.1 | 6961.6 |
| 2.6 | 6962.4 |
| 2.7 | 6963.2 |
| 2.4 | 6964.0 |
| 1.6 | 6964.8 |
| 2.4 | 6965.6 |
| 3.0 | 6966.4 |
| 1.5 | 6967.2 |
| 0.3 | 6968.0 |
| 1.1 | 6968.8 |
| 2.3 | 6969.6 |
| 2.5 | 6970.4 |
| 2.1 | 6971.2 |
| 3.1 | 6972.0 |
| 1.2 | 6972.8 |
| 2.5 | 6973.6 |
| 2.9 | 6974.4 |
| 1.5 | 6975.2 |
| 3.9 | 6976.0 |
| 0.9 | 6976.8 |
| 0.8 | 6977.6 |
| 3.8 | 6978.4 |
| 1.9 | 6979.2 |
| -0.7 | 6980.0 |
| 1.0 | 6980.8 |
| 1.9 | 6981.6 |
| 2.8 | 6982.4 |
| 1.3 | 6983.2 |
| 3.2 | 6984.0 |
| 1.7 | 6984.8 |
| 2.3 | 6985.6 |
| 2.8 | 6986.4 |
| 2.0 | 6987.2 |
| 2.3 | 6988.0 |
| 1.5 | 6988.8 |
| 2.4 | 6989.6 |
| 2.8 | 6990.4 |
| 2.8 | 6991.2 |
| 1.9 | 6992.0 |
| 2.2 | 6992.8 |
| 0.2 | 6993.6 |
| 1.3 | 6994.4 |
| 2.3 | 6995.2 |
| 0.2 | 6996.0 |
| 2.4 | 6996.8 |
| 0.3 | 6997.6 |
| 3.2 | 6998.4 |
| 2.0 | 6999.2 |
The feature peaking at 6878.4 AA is [O III]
